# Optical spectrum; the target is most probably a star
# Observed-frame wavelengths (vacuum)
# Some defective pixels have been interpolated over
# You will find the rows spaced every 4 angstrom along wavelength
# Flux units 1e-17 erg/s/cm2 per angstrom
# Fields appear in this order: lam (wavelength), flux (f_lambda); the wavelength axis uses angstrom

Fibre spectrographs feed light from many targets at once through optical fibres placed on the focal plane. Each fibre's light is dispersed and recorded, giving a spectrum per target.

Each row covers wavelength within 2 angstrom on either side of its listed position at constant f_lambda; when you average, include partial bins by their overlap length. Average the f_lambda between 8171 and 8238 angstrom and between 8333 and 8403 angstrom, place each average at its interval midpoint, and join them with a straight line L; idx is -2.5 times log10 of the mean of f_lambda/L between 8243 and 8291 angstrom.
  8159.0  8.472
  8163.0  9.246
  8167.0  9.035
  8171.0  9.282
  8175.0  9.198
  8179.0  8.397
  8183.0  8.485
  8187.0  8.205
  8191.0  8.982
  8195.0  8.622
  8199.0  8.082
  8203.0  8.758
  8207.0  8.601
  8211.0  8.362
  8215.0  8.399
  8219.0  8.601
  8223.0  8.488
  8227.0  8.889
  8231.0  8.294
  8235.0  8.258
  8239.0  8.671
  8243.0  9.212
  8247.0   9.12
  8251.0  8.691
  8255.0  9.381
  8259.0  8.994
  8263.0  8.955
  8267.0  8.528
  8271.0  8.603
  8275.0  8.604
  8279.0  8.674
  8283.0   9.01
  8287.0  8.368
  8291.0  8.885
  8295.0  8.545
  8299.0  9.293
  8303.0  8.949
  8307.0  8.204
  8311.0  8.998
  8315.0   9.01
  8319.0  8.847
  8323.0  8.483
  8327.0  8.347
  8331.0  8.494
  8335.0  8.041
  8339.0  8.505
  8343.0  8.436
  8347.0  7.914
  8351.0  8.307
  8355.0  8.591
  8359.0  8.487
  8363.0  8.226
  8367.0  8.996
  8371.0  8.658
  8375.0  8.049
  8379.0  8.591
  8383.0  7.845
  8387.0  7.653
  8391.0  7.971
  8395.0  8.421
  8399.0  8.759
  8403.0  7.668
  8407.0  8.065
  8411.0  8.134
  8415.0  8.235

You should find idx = -0.05 mag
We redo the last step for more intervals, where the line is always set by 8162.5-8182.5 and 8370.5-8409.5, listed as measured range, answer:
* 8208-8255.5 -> 0.01 mag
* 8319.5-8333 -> -0.01 mag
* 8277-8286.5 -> -0.03 mag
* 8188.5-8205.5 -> 0.04 mag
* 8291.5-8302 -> -0.05 mag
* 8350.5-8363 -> -0.02 mag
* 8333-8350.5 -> 0.01 mag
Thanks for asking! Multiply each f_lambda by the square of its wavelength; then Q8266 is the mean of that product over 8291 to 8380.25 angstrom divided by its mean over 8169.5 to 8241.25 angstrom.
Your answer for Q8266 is 1.03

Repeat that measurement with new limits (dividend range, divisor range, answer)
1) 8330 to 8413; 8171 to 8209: 1.00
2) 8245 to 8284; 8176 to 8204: 1.06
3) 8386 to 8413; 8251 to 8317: 0.95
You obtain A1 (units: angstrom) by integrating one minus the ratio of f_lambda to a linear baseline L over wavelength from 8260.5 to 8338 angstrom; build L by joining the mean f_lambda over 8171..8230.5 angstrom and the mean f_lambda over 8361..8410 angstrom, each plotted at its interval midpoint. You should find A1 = -2.5 angstrom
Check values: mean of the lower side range 8.59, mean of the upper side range 8.24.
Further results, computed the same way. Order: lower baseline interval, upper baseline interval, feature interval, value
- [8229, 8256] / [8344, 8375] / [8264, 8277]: 0.14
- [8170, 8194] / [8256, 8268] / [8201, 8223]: 0.64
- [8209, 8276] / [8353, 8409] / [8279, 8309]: -0.68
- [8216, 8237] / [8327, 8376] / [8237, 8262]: -1.55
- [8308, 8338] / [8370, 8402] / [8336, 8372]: -0.17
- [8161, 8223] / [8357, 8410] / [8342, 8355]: 0.12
